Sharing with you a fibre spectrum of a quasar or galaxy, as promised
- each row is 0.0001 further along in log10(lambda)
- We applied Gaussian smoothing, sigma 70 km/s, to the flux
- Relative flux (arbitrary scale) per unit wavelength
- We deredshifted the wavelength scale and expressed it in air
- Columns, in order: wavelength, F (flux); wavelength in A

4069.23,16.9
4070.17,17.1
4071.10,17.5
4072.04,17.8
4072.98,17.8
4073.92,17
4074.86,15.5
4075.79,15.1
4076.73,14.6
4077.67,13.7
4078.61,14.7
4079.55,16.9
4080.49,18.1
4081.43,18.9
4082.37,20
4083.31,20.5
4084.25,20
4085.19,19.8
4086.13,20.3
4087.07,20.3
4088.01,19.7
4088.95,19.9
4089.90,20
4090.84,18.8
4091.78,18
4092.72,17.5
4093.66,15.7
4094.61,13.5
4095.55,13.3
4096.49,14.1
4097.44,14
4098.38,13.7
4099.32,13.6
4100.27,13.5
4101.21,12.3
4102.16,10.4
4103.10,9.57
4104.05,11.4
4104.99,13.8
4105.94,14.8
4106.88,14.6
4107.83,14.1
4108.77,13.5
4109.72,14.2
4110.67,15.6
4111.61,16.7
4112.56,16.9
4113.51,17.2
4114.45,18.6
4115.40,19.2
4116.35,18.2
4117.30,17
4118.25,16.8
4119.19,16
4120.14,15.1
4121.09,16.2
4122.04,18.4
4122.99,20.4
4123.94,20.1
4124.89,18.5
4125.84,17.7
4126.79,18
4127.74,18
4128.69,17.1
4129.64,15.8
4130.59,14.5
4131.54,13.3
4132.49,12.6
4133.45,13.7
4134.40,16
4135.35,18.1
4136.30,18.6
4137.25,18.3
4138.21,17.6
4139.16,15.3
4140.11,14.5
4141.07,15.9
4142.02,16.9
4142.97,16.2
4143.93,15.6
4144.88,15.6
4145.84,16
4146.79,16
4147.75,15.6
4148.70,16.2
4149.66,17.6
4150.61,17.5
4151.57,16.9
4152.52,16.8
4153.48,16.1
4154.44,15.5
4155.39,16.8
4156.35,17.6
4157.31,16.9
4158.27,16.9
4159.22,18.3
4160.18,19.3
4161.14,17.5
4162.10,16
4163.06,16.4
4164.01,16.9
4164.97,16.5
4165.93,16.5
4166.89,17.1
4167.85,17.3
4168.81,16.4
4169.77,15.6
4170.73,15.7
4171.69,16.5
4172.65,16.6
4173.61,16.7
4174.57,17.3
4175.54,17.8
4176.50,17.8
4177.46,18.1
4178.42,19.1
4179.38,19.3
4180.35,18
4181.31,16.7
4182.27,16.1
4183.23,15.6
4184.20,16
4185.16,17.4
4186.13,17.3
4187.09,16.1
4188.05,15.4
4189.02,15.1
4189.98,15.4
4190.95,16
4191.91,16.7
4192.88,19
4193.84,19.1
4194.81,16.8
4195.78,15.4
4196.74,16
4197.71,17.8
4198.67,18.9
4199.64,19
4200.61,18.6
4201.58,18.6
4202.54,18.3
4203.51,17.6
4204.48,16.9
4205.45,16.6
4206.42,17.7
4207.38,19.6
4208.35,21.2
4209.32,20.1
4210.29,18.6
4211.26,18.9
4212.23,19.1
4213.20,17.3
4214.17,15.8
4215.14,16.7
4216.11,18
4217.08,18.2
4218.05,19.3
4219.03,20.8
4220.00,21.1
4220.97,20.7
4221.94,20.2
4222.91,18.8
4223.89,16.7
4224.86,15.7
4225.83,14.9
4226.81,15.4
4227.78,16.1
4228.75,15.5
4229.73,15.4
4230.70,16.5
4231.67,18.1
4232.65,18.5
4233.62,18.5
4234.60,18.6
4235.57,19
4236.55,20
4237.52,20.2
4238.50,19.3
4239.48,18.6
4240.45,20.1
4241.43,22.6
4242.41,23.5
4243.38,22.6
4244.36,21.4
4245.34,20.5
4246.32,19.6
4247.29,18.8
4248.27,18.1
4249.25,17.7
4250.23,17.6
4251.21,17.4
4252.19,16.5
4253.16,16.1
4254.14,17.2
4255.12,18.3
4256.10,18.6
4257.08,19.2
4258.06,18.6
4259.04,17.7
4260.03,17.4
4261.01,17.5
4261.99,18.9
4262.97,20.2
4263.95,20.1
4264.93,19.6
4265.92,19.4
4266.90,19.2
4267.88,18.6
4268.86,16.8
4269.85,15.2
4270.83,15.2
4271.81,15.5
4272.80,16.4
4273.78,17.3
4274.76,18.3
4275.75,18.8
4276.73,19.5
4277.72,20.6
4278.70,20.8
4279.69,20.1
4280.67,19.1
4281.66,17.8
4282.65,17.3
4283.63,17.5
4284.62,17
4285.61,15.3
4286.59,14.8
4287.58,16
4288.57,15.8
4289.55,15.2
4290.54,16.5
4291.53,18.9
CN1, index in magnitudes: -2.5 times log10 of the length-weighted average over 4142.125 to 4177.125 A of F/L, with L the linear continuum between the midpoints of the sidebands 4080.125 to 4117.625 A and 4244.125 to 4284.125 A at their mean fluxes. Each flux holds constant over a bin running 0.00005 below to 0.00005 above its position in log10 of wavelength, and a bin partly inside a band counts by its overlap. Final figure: 0.018 mag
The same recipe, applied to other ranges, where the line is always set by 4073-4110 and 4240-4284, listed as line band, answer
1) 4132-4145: 0.04 mag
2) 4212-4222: -0.05 mag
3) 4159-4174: 0.02 mag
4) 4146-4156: 0.02 mag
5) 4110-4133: -0.04 mag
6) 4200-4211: -0.05 mag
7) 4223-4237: 0.06 mag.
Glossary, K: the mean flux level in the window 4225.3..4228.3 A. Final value 15.5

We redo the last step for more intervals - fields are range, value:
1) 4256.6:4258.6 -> 18.9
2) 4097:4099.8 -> 13.8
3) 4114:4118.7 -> 17.9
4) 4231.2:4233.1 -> 18.2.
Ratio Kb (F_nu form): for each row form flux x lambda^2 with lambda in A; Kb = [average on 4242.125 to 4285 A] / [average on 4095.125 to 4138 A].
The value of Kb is 1.27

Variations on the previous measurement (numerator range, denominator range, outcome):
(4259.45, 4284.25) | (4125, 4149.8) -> 1.20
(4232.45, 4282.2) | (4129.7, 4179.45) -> 1.19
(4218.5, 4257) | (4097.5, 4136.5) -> 1.26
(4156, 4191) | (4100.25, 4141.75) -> 1.09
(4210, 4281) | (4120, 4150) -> 1.18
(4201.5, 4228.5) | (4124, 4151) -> 1.15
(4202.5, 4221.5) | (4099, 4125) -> 1.26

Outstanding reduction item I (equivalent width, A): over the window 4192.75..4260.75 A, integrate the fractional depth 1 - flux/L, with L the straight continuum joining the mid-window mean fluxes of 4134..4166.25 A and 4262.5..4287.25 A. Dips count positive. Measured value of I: -3.4 A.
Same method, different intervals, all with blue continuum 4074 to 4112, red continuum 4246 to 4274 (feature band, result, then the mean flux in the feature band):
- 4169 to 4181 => -0.34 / 17.3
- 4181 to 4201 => 0.22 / 16.9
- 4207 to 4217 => -0.69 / 18.5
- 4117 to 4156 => -0.39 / 16.6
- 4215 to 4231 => -0.22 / 17.7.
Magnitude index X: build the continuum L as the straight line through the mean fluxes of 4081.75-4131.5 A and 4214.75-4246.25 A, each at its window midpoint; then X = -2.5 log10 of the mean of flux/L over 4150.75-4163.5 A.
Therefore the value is 0.03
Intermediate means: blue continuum 16.5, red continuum 18.8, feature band 17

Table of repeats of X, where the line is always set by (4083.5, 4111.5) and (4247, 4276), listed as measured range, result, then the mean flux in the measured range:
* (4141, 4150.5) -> 0.001 mag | 16.2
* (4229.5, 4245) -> -0.124 mag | 19.6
